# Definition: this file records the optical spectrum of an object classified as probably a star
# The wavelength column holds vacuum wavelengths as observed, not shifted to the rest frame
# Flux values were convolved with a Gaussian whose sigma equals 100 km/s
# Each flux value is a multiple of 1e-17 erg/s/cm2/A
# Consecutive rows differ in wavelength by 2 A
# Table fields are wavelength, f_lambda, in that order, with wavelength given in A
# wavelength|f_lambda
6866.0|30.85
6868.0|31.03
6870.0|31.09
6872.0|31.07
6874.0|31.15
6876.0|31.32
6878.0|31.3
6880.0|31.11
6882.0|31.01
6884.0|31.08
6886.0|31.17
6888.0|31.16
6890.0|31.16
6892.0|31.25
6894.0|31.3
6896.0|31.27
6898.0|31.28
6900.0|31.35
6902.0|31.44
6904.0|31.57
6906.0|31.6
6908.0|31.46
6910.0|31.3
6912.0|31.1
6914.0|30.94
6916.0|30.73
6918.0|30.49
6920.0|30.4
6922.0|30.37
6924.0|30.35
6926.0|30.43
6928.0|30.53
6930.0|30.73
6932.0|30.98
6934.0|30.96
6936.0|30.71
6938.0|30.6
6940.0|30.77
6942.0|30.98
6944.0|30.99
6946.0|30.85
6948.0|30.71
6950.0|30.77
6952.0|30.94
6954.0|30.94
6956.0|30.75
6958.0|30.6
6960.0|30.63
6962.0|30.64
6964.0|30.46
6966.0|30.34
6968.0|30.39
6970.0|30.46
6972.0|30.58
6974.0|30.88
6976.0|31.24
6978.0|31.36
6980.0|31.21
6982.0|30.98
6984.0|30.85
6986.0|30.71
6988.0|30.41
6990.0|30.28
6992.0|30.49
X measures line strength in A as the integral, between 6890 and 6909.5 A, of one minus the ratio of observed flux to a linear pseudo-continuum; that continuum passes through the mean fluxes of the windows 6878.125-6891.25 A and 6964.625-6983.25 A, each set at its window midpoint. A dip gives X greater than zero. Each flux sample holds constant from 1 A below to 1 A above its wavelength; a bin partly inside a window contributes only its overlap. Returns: -0.2 A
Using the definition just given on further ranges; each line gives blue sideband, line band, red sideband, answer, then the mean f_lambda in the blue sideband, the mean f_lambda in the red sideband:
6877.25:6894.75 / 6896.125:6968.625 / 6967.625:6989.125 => 0.4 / 31.2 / 30.8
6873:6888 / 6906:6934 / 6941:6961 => 0.2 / 31.2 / 30.8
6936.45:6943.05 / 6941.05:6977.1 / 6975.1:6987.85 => 0.2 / 30.8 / 31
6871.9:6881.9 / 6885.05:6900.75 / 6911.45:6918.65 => -0.1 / 31.2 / 30.8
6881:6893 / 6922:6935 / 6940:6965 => 0.1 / 31.1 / 30.8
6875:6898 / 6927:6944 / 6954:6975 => 0.0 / 31.2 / 30.6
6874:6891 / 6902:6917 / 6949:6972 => -0.1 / 31.2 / 30.6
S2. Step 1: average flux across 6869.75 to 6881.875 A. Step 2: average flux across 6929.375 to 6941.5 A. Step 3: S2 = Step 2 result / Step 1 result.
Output 1.0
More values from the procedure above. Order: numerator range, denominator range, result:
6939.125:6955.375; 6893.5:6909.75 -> 0.98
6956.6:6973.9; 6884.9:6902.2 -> 0.98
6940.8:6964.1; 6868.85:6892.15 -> 0.99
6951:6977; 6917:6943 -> 1.00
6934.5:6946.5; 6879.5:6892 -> 0.99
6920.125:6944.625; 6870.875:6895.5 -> 0.98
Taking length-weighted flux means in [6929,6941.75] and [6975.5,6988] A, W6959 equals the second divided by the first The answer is 1.01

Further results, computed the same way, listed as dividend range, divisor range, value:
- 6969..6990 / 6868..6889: 0.99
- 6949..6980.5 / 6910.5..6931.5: 1.00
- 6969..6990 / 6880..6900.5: 0.99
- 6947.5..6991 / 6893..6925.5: 0.99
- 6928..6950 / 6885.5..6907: 0.98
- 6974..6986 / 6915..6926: 1.02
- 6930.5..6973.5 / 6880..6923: 0.99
